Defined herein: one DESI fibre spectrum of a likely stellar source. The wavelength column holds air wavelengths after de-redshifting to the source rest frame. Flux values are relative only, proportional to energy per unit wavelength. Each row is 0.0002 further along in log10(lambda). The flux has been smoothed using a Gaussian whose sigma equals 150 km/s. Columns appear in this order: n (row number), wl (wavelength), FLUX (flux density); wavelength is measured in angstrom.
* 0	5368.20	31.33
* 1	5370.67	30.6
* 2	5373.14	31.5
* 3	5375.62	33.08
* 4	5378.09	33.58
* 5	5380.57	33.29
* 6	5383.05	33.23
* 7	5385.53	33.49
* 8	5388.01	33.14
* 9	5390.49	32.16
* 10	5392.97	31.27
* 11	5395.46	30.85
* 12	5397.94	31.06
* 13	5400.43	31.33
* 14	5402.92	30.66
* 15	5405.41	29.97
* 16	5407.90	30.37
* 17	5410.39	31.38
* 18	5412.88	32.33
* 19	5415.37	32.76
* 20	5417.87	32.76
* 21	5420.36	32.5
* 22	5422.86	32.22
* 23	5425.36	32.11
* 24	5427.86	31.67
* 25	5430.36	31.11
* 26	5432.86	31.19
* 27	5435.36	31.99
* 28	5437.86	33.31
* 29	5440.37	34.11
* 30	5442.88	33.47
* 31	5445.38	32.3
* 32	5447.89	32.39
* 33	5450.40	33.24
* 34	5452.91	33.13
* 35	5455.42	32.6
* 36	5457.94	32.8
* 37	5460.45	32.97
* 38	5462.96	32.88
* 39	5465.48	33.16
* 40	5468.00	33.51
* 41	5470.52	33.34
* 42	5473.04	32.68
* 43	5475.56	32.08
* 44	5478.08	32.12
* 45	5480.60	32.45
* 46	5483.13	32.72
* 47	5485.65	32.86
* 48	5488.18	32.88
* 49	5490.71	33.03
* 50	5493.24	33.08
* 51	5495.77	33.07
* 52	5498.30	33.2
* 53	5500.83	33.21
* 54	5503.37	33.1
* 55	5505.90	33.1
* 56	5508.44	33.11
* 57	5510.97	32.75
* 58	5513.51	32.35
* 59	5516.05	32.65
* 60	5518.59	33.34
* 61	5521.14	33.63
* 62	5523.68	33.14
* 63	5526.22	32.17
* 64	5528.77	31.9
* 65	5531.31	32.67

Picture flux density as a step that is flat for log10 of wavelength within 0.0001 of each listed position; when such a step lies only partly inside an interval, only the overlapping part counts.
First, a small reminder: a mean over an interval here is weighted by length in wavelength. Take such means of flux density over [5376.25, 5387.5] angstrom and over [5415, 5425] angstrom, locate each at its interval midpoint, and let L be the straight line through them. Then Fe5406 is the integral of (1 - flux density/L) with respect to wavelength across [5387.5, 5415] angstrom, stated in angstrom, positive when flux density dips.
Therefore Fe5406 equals 1.3 angstrom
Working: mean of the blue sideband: 33.4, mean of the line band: 31.3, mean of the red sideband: 32.5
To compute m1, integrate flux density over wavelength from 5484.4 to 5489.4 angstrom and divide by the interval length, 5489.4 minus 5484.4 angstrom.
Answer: 32.8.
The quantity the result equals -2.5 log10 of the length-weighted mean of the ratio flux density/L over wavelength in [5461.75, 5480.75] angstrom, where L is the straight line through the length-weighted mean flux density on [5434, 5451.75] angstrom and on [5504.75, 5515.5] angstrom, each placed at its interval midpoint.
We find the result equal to 0.004 mag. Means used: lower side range 33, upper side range 32.8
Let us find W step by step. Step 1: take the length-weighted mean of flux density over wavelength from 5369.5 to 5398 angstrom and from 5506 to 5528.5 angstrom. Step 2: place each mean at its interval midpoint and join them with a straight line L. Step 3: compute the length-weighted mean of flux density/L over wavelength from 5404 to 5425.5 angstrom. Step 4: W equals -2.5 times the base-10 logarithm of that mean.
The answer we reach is 0.02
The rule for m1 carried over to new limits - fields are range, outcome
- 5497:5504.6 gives 33.2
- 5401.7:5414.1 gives 30.9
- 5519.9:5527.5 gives 33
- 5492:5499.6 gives 33.1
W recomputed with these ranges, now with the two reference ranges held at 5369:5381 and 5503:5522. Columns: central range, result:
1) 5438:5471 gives -0.01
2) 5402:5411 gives 0.07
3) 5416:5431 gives 0.01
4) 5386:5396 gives 0.01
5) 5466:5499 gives 0.00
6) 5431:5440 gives 0.01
